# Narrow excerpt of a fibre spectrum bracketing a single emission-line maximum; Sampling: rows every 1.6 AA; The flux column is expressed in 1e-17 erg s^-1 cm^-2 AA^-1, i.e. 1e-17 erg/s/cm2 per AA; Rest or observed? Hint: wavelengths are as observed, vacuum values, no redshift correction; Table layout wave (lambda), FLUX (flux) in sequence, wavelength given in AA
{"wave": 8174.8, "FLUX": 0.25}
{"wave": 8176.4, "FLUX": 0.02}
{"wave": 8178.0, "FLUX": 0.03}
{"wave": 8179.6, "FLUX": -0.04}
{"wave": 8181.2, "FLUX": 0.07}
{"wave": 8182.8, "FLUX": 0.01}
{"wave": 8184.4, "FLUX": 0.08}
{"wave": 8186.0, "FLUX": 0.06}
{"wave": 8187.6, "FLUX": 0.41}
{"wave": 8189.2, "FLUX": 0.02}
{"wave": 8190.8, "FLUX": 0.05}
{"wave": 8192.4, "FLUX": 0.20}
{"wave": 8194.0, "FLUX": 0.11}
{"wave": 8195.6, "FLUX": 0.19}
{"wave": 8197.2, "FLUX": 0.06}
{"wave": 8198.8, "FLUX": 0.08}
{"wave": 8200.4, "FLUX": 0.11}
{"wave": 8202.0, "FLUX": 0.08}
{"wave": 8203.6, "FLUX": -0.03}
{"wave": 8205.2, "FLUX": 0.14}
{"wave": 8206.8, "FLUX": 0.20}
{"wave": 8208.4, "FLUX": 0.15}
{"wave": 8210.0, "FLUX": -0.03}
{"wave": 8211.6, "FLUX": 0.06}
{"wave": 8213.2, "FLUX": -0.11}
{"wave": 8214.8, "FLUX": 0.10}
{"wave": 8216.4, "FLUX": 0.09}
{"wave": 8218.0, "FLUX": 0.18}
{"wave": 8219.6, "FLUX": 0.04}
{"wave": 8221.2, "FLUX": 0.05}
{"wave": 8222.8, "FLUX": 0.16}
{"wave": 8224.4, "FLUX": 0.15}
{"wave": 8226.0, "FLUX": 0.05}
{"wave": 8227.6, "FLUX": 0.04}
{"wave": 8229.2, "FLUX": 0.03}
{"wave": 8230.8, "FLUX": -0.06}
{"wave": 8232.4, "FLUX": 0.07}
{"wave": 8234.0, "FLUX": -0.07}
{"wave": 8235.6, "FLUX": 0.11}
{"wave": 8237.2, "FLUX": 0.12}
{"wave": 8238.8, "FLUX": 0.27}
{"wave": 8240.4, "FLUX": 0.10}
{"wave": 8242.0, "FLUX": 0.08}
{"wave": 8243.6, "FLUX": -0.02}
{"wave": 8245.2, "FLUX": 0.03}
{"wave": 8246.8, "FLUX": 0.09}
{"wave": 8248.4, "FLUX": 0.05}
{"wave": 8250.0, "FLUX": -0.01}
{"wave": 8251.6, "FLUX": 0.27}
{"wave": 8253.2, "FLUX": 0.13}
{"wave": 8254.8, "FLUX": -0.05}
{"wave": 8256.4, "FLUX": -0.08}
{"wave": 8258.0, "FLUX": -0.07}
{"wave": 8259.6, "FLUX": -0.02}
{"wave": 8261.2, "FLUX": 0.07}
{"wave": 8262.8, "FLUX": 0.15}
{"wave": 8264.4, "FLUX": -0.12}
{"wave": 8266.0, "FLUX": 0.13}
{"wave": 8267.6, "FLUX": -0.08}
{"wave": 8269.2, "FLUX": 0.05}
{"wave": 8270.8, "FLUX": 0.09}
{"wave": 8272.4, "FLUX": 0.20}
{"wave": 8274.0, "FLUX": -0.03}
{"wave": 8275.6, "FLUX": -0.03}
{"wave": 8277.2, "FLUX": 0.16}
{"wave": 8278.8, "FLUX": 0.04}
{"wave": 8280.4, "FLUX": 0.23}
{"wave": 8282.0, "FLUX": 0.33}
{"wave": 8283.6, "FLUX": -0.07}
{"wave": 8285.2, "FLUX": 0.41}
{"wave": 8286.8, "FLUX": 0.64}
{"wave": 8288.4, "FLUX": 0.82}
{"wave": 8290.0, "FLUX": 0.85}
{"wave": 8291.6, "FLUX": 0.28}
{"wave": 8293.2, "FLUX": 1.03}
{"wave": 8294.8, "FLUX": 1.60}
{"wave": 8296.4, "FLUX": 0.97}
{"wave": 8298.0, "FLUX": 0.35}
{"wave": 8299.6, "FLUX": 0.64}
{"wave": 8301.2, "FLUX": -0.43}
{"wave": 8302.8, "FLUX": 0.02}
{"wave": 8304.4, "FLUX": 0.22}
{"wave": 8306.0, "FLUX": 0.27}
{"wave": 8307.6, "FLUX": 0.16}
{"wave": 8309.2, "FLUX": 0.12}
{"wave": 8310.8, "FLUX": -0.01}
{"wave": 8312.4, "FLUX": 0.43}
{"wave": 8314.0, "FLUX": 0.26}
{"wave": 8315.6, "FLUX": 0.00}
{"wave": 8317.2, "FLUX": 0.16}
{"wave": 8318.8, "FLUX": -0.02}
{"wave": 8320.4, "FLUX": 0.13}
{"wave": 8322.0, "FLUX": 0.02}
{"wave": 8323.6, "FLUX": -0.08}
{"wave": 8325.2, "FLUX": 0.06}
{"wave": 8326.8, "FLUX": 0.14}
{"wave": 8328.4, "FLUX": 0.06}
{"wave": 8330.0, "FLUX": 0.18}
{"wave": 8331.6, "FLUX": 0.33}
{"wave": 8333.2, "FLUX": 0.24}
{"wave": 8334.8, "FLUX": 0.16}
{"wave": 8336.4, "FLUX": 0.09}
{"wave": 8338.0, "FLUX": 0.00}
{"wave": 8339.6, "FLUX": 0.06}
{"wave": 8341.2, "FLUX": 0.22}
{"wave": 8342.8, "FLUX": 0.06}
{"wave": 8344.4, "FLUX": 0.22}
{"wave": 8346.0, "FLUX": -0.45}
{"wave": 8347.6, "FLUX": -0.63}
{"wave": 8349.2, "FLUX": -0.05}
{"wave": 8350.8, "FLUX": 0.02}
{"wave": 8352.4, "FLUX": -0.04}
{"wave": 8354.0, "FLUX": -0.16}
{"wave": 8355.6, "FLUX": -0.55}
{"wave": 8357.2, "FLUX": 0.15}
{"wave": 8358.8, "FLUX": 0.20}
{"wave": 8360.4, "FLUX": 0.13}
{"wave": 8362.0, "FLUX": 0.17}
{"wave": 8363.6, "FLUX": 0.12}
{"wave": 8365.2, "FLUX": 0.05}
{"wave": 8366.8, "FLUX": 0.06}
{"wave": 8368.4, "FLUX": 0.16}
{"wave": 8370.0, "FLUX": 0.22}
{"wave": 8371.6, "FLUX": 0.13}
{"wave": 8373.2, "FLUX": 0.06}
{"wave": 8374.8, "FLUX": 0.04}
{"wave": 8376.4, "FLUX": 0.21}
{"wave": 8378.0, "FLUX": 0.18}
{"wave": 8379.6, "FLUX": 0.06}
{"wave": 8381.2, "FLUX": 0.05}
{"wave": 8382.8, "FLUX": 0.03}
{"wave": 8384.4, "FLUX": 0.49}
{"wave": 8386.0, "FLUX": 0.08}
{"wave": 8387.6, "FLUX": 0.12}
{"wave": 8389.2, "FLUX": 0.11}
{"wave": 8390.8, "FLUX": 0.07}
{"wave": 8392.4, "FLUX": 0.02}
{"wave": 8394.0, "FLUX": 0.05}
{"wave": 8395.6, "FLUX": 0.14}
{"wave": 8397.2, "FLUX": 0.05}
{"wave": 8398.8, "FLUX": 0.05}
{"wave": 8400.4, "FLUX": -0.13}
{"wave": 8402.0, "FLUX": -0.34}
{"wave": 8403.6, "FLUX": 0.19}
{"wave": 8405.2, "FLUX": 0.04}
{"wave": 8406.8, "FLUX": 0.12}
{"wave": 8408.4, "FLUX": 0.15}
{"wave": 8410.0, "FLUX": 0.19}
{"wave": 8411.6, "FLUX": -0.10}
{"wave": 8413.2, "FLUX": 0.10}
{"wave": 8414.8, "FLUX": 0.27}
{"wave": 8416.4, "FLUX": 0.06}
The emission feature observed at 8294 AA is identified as [O II] 3727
